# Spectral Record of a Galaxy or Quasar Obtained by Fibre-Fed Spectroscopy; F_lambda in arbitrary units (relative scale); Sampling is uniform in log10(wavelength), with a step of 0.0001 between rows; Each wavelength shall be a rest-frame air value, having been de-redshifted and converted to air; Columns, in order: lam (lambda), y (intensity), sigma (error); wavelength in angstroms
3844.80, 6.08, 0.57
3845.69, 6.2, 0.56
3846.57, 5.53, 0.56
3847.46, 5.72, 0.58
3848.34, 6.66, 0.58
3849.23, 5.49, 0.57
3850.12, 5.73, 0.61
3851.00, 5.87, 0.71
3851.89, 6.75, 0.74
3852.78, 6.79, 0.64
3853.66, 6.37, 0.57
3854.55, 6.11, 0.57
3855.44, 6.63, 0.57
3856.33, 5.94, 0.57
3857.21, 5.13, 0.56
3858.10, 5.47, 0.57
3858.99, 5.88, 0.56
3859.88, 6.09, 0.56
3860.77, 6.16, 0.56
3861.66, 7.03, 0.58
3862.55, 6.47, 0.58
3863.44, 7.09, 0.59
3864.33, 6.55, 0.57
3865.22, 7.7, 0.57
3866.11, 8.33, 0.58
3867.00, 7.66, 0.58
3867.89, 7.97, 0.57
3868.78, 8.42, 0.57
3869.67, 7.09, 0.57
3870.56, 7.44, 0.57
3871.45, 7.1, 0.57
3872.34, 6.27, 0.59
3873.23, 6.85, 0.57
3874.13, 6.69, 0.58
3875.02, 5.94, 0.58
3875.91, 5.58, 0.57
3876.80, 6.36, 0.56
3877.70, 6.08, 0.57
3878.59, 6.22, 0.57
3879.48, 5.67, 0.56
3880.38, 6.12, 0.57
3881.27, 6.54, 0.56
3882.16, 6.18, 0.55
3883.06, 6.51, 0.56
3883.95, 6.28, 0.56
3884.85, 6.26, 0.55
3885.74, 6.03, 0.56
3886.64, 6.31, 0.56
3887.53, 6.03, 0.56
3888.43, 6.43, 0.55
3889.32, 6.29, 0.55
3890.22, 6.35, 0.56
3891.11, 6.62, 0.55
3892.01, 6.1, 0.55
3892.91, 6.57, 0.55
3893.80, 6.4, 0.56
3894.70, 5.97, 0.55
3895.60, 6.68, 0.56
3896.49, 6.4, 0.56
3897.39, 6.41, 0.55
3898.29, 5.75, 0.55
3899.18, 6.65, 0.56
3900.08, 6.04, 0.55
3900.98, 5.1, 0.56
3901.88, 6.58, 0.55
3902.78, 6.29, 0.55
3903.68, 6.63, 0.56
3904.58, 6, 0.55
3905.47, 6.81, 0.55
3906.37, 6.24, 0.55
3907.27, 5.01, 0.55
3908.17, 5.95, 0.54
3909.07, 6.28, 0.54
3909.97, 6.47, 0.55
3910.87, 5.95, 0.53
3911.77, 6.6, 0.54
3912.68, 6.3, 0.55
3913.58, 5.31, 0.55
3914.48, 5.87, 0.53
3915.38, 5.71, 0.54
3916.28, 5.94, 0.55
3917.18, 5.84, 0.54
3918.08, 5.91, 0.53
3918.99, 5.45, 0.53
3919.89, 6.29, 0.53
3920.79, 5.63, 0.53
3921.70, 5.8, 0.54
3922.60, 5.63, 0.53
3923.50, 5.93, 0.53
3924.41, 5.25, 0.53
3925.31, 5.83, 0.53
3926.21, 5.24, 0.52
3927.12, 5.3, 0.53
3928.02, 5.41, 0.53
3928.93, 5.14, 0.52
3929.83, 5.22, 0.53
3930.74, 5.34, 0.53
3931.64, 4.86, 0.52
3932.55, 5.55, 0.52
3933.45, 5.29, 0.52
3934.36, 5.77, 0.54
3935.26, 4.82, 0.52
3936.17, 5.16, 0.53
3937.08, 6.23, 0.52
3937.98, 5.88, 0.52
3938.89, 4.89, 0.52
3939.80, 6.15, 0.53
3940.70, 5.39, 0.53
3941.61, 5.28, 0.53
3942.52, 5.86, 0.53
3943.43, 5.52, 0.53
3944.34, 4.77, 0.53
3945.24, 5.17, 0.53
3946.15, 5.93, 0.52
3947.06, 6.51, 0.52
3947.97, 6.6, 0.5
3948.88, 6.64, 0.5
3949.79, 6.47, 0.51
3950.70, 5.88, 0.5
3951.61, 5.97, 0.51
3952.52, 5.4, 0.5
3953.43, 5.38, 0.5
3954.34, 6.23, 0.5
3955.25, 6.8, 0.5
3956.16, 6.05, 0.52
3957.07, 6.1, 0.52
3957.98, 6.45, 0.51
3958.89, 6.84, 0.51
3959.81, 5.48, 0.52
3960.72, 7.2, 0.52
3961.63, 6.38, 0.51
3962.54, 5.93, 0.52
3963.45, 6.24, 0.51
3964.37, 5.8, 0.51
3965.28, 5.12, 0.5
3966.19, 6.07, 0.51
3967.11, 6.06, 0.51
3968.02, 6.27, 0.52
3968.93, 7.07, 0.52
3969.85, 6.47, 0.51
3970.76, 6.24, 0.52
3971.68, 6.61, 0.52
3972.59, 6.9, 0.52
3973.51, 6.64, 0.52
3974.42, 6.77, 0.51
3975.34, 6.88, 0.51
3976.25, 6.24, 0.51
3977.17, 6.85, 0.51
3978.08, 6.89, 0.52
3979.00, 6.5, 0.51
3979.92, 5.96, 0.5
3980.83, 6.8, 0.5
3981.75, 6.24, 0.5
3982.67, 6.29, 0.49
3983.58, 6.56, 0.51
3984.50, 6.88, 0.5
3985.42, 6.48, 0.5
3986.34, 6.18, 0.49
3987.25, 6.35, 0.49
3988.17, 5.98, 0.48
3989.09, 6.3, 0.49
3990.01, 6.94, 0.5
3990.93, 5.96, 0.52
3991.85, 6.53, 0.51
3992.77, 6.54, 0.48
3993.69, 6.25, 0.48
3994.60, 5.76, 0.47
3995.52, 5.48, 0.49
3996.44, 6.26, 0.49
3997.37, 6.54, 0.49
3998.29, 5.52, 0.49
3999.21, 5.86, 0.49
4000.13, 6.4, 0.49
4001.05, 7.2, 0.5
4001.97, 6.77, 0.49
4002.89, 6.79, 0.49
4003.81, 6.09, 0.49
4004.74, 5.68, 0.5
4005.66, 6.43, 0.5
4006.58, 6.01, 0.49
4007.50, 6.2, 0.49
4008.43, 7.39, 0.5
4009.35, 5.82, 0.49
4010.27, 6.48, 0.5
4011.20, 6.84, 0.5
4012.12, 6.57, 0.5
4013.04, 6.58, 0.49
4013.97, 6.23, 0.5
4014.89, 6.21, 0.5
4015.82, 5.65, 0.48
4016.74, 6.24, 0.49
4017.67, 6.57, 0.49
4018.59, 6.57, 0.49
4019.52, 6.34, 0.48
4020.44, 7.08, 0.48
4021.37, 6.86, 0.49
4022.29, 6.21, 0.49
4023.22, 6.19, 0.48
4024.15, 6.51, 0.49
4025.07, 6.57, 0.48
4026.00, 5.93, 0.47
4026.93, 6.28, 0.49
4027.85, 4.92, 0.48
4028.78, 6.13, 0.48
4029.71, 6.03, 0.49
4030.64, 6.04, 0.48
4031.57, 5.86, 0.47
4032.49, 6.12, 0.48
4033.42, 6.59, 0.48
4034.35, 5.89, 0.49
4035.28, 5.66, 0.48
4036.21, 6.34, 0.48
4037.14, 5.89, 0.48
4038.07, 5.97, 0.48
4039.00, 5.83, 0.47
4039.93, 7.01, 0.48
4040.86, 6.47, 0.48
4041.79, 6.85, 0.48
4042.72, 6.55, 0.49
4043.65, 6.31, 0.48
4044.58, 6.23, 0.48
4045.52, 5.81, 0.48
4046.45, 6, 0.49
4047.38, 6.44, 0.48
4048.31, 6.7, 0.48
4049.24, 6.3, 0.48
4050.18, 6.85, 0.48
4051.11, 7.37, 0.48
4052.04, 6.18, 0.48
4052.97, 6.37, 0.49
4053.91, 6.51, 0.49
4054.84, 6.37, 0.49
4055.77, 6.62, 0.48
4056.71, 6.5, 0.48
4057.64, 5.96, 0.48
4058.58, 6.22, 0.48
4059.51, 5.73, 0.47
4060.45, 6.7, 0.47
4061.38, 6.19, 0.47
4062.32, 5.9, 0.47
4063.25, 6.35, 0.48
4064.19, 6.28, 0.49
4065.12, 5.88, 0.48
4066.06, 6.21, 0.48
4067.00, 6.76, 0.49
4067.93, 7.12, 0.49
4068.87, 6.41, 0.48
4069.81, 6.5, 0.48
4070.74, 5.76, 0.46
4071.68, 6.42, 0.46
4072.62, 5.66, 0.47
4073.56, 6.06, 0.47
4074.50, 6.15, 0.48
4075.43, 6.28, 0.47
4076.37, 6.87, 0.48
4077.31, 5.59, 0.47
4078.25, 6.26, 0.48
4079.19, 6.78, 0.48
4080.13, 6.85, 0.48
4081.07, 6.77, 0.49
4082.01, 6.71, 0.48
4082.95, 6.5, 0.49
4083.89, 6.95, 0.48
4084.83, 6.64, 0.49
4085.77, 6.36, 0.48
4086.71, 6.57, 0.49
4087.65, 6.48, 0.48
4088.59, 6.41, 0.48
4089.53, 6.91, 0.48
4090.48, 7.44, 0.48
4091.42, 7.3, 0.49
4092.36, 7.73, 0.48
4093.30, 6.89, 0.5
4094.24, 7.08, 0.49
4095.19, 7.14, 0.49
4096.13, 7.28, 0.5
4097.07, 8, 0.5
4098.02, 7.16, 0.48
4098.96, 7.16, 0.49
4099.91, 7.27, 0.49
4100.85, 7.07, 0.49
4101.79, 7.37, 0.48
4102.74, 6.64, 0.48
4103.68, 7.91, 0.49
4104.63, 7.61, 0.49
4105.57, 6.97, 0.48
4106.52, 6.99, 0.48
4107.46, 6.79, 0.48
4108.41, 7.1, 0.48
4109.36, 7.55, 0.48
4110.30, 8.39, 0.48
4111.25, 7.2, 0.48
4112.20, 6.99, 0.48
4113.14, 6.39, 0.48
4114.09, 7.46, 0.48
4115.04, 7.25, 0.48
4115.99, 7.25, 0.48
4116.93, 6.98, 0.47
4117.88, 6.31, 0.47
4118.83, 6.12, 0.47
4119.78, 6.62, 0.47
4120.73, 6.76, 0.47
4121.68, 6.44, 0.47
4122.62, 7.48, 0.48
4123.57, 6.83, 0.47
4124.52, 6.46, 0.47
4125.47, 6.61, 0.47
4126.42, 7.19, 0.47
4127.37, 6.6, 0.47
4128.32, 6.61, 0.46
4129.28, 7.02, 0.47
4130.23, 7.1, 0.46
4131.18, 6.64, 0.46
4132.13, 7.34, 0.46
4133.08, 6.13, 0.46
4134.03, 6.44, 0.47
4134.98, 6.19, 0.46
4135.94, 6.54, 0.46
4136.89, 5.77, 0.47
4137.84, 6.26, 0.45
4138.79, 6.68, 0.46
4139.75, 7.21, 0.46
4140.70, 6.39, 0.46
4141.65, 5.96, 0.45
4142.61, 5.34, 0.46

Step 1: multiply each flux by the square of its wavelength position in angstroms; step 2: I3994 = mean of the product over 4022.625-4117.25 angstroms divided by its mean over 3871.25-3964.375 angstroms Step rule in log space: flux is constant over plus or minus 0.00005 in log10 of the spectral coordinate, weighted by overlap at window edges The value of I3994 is 1.2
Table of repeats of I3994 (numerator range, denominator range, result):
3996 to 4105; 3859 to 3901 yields 1.08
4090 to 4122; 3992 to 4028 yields 1.18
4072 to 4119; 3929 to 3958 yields 1.30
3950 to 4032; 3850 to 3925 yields 1.06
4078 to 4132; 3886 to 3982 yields 1.26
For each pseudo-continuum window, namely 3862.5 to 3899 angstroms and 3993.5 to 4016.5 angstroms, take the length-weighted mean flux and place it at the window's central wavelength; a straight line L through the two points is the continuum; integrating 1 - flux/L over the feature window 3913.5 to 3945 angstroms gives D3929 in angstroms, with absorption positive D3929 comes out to 4.6 angstroms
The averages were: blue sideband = 6.58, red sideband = 6.28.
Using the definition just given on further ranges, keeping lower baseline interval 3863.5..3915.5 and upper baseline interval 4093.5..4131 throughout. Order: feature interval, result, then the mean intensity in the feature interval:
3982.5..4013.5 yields 1.7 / 6.35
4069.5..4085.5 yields 1.3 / 6.4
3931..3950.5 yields 2.7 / 5.66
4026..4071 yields 3.9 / 6.27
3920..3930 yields 1.5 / 5.52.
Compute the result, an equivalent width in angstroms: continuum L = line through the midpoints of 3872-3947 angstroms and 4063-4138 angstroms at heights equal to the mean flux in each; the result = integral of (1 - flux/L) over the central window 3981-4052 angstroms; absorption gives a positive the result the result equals 1.0 angstroms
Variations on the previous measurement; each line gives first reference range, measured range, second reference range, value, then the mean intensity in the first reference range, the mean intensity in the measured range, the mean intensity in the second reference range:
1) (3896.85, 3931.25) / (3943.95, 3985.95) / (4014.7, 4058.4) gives -1.7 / 5.87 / 6.29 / 6.29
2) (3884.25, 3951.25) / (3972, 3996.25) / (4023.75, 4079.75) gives -1.4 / 5.89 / 6.43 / 6.27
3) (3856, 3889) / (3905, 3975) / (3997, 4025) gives 6.1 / 6.54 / 5.91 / 6.4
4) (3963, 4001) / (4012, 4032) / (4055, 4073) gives 0.2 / 6.34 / 6.25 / 6.28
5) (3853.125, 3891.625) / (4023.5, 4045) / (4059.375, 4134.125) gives 1.7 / 6.52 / 6.17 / 6.78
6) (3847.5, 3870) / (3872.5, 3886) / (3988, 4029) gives 0.7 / 6.6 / 6.22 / 6.31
